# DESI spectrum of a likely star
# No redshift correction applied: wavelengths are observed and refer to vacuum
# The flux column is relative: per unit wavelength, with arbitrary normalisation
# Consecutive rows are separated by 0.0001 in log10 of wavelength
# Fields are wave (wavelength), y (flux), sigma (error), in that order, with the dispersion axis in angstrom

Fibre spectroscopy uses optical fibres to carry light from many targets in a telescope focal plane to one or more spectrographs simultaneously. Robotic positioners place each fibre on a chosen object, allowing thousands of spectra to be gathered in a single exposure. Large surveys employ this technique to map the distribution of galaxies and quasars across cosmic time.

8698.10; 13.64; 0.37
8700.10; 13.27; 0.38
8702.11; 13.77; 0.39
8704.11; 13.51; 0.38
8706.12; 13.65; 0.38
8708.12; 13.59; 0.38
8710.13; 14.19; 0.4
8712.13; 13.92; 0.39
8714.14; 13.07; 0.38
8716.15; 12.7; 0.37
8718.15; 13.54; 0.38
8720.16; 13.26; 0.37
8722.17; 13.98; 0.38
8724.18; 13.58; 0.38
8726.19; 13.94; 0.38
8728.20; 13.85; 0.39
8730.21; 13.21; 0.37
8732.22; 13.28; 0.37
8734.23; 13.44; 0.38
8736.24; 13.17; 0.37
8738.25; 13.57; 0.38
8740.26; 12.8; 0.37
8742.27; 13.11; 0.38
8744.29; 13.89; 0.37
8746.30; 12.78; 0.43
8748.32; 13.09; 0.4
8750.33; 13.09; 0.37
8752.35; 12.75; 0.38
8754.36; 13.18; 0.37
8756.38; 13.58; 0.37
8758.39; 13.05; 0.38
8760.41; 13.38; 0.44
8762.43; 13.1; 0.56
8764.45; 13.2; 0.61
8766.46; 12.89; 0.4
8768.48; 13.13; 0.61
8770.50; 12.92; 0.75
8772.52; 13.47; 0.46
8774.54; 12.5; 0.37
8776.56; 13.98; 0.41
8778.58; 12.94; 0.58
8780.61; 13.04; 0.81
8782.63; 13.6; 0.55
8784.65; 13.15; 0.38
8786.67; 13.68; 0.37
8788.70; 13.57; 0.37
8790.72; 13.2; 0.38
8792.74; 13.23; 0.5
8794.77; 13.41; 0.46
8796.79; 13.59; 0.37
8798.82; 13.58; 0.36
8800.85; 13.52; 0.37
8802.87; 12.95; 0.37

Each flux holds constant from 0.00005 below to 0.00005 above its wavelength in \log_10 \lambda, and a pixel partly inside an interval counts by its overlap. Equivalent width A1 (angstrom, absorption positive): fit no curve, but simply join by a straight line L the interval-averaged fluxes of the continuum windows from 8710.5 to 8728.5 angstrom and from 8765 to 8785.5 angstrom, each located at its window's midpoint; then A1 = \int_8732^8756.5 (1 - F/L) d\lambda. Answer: 0.3 angstrom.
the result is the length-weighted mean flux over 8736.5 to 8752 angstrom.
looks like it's 13.2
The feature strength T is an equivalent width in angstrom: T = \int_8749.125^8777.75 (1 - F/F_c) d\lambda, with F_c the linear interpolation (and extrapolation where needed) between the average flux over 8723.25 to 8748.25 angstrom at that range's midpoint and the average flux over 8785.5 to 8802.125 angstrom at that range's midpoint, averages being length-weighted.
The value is 0.6 angstrom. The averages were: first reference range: 13.4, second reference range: 13.5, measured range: 13.2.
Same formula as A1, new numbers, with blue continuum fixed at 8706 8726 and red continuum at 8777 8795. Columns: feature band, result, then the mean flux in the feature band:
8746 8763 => 0.4 angstrom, 13.1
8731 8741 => 0.2 angstrom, 13.3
